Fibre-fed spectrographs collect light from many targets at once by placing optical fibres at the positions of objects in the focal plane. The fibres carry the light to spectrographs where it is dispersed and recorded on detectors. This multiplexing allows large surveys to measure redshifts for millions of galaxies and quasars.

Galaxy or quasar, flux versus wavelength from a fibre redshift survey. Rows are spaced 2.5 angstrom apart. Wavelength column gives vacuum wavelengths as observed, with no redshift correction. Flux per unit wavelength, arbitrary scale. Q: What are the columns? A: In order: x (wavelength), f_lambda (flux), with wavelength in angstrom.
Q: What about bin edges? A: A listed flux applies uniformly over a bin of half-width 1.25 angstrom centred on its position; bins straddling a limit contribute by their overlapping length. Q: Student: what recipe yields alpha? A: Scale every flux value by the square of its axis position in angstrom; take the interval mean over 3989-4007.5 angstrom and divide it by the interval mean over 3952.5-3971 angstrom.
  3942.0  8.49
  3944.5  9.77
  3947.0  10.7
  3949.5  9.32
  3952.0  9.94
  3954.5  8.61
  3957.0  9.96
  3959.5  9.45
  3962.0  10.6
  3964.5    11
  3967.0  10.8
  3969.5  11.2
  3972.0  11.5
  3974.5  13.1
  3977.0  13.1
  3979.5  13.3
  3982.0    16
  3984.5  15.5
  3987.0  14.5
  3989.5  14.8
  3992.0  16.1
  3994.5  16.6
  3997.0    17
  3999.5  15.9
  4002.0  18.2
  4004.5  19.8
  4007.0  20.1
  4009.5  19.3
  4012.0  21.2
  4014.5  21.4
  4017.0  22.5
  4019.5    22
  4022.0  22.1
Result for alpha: 1.72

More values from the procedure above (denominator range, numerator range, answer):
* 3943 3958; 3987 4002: 1.70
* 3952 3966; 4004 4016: 2.11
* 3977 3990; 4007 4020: 1.46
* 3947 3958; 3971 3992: 1.50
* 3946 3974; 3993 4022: 1.93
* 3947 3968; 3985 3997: 1.59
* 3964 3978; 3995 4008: 1.55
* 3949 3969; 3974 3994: 1.48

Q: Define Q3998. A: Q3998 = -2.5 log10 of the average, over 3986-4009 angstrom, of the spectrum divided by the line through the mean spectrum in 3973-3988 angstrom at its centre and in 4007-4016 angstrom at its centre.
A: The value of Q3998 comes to 0.041 mag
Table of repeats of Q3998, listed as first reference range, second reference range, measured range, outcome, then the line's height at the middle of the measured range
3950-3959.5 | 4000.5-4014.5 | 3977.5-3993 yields 0.04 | 15.4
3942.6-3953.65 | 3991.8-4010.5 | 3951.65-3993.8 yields 0.10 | 13.6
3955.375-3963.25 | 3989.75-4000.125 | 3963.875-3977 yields 0.02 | 11.9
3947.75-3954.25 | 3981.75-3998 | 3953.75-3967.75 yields 0.10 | 11.1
